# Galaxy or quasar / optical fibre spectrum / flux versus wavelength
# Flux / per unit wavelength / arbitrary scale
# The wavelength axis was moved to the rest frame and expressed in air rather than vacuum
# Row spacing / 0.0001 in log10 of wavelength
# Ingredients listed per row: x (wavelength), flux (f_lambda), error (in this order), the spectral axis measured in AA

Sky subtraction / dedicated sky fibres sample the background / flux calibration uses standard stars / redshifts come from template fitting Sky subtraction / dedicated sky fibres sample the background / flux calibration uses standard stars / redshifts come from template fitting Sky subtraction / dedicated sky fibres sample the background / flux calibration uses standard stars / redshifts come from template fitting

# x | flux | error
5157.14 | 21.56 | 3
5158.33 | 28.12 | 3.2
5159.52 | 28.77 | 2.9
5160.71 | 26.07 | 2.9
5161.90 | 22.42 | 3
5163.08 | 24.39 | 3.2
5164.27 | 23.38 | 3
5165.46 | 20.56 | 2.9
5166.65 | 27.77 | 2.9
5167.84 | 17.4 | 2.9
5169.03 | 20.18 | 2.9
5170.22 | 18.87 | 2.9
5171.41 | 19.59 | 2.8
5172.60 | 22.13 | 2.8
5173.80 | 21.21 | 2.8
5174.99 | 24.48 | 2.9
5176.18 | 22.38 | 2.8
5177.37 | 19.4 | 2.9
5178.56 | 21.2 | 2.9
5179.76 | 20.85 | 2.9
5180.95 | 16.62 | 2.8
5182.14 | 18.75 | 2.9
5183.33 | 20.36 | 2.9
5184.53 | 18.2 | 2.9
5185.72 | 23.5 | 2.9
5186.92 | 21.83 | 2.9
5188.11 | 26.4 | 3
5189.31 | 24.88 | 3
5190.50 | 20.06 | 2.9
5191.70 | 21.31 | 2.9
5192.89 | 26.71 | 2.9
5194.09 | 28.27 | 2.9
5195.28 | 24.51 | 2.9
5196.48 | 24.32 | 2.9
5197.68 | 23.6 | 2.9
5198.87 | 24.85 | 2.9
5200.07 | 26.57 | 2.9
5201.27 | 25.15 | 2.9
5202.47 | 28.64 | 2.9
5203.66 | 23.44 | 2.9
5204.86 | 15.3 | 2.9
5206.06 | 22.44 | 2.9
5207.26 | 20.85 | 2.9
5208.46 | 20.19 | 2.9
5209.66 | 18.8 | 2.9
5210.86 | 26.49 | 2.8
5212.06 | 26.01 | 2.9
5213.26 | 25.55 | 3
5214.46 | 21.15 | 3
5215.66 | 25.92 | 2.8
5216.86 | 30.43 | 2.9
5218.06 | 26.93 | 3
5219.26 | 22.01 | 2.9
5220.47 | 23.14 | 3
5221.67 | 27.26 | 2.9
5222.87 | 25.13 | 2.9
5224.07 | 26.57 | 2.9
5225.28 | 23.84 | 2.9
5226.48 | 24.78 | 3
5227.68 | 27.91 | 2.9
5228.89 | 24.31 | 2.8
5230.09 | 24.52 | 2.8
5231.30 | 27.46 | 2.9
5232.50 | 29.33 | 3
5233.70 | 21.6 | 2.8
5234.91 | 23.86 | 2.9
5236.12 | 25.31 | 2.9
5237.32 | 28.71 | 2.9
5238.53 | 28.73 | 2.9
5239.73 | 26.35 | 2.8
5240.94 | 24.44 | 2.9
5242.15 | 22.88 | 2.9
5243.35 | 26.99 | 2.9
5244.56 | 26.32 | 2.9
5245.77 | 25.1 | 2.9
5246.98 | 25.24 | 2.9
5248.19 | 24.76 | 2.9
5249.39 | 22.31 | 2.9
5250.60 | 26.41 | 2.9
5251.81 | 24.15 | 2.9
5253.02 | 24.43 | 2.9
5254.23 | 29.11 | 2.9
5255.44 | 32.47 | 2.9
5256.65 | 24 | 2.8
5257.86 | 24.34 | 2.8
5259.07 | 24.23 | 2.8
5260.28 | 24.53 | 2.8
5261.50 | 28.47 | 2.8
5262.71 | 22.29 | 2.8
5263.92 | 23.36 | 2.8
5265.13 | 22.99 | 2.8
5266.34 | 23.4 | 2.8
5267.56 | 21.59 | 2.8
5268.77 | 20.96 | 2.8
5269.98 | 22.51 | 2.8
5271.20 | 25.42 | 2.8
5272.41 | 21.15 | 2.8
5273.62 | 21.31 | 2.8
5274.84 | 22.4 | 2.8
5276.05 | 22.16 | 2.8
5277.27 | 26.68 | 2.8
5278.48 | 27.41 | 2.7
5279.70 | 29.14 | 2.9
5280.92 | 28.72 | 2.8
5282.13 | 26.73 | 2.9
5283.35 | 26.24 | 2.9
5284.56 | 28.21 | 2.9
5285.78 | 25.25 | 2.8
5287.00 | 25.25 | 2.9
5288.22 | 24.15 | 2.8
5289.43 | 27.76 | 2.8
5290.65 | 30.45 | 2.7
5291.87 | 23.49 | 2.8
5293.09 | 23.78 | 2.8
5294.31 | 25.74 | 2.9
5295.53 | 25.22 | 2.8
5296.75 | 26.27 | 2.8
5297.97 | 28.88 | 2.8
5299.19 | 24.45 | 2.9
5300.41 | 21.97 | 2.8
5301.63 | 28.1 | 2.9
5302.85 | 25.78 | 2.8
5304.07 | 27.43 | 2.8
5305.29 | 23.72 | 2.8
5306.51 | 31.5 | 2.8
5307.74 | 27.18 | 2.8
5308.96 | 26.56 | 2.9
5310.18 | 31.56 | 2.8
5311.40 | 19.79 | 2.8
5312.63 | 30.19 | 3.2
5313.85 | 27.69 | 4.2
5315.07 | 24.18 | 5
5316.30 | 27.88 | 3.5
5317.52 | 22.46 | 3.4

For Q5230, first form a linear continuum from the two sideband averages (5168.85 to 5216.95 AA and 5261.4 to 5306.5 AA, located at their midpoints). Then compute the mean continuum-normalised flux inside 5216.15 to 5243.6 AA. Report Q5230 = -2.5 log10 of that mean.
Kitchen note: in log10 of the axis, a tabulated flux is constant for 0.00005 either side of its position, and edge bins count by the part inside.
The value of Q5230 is -0.09 mag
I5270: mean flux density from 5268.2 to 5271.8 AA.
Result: 23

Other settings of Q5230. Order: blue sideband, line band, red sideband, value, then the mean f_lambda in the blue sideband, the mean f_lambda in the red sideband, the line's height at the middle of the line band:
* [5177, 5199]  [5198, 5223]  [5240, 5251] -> -0.03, 22.4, 25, 23.4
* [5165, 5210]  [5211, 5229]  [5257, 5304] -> -0.10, 22.2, 25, 23.2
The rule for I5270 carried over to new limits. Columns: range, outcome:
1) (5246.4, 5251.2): 24.7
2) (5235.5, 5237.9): 27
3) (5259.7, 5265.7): 24.3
